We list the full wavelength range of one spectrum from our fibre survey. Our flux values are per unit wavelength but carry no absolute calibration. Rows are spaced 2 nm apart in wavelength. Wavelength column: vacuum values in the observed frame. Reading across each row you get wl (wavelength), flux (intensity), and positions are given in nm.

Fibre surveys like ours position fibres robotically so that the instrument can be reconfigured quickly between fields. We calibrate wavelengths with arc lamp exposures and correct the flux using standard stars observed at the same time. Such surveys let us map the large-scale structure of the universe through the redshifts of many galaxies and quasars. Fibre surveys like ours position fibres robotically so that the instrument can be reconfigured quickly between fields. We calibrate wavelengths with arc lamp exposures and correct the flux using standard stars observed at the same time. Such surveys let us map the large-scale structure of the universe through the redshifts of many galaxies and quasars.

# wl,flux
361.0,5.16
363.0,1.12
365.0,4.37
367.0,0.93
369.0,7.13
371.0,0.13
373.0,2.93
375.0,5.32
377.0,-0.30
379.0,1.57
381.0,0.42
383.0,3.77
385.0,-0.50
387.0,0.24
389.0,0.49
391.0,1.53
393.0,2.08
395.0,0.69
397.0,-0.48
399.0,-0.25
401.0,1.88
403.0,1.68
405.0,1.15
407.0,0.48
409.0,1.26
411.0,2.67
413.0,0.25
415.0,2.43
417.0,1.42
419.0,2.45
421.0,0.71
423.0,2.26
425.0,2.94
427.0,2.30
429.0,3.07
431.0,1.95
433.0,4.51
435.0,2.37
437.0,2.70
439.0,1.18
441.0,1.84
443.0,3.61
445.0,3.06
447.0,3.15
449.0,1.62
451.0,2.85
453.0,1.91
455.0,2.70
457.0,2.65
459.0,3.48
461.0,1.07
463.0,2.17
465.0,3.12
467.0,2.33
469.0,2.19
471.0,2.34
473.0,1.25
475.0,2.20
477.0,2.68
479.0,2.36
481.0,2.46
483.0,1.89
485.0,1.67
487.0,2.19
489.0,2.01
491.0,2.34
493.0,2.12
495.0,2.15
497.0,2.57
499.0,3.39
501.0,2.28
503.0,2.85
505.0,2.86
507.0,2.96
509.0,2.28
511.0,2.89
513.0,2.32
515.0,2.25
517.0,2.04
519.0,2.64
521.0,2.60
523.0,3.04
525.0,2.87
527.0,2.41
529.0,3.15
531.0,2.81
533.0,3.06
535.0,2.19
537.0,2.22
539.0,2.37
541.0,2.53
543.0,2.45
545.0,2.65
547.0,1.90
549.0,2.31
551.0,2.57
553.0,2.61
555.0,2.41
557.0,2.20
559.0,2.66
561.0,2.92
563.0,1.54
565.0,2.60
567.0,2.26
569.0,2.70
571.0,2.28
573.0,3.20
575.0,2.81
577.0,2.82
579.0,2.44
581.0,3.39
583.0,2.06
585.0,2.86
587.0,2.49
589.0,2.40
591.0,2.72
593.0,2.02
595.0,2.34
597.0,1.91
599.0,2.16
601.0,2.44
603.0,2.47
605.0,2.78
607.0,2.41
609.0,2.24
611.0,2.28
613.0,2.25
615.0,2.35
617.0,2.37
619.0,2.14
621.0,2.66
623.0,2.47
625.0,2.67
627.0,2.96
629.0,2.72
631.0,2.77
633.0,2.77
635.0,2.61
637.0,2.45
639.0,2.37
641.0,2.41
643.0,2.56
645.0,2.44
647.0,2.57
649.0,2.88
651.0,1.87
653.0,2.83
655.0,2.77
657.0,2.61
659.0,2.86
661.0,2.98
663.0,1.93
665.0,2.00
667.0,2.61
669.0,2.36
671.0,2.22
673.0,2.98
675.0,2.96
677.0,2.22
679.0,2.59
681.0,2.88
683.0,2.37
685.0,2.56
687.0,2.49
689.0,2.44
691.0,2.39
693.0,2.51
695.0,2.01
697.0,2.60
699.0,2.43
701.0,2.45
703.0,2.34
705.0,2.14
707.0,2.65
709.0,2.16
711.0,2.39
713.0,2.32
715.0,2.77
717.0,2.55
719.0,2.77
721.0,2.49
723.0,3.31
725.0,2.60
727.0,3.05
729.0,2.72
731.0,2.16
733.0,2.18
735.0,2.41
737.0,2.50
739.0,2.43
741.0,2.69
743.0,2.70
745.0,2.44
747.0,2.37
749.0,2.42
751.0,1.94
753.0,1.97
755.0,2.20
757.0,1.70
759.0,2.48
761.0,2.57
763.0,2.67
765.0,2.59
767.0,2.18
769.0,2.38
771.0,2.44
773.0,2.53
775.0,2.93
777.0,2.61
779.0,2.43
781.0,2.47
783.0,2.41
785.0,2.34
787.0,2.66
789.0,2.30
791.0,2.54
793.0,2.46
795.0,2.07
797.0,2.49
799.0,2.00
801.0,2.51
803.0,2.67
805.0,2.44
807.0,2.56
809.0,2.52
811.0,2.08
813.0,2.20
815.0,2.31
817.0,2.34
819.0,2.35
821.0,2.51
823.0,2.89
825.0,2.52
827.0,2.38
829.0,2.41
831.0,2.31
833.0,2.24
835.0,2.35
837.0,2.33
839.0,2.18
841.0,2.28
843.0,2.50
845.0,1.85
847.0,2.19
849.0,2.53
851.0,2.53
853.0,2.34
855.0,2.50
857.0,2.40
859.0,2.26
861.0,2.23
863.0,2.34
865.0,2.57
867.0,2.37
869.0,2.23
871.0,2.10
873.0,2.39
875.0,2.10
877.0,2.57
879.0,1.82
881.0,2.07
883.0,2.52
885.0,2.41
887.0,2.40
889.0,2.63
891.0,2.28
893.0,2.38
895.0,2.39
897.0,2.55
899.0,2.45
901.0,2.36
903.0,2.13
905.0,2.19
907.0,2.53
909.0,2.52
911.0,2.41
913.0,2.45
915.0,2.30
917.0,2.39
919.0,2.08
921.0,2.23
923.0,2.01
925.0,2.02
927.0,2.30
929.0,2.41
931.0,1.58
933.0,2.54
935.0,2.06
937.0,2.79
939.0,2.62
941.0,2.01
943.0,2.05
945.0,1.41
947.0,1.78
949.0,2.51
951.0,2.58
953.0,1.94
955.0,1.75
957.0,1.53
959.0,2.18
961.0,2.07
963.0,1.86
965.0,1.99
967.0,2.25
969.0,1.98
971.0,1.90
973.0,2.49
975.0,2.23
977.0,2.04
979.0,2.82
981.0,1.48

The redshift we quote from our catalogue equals 0.10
